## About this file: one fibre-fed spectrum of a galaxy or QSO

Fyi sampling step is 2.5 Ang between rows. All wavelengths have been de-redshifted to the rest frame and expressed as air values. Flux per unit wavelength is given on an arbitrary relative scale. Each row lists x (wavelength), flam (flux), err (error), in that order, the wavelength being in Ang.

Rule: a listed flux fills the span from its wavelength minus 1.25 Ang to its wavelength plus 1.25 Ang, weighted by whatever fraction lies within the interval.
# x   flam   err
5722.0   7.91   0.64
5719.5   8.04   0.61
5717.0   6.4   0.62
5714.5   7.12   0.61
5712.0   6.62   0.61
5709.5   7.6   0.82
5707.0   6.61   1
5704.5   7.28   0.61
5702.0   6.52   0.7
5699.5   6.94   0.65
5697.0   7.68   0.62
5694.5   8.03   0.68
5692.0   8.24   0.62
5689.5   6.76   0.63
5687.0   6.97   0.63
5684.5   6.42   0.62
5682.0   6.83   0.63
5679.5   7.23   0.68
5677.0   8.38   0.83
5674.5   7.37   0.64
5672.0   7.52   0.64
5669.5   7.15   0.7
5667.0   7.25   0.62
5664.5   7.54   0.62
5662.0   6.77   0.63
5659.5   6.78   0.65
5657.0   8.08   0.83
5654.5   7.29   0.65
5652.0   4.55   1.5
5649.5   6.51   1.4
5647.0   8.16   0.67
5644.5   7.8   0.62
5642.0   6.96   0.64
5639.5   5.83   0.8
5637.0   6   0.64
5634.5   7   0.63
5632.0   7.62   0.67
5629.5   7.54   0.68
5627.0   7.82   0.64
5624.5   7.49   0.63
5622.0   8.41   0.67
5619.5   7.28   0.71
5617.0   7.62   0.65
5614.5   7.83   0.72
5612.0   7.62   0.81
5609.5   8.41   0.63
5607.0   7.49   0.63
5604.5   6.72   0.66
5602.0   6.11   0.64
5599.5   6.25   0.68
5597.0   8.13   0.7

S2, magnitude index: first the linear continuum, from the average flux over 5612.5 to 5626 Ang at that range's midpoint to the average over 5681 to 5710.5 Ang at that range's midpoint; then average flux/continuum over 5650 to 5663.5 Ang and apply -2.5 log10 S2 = 0.11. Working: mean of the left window 7.72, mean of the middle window 6.7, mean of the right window 7.16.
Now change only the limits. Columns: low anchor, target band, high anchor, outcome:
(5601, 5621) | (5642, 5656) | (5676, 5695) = 0.07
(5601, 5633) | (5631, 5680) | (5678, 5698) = 0.05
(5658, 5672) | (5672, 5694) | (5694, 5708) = -0.03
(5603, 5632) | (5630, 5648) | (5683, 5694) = 0.07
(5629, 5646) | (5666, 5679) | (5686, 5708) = -0.06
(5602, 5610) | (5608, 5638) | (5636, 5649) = -0.07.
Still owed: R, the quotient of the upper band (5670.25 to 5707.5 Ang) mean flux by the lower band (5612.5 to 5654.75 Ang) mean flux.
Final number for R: 1.0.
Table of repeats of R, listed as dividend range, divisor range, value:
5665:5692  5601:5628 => 0.96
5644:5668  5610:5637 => 0.93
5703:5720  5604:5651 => 0.96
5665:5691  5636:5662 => 1.06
